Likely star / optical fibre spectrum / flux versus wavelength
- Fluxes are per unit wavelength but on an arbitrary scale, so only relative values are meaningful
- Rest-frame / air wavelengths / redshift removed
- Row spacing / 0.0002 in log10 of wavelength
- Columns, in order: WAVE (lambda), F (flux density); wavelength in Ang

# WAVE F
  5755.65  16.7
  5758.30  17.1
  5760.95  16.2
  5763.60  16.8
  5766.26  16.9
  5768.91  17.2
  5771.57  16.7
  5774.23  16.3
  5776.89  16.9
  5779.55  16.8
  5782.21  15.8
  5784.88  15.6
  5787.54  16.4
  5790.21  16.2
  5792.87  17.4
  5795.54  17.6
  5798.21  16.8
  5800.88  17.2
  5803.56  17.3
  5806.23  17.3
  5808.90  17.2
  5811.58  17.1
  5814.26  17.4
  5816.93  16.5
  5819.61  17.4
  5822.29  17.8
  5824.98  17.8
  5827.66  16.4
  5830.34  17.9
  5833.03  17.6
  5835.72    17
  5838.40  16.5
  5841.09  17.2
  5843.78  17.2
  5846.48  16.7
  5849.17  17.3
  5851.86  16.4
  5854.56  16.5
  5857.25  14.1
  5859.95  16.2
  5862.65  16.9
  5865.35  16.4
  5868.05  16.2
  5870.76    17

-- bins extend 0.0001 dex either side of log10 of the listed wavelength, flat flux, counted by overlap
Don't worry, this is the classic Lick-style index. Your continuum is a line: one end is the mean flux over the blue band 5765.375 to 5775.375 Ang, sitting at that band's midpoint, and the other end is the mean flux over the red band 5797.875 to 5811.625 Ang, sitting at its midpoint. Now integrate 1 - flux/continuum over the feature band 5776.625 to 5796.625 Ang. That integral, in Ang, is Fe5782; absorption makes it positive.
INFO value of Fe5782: 0.5 Ang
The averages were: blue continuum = 16.8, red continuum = 17.2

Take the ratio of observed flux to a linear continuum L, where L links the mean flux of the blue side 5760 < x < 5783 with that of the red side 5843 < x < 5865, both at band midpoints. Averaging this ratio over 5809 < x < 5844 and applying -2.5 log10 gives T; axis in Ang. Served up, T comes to -0.05 mag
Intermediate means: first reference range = 16.7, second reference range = 16.4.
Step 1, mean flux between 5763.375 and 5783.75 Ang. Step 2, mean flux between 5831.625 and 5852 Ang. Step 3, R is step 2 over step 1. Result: 1.02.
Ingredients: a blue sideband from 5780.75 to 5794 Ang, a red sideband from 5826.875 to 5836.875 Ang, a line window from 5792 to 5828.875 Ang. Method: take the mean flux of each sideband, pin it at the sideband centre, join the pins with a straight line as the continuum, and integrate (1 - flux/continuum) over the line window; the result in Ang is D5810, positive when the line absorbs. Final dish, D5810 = -1.0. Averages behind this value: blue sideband 16.3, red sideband 17.3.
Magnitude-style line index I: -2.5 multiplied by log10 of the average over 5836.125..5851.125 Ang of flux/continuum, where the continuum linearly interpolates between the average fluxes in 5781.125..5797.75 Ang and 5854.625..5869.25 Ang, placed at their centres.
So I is -0.05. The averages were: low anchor 16.5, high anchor 16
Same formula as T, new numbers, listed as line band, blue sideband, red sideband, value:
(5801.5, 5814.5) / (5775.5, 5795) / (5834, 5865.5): -0.05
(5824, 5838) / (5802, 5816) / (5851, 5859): -0.05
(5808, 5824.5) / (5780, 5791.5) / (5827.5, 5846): -0.04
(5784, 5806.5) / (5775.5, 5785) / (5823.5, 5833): -0.01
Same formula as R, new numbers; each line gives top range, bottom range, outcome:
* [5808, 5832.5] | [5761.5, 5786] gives 1.04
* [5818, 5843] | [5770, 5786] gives 1.06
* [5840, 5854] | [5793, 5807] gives 0.98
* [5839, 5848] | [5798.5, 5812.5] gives 0.99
